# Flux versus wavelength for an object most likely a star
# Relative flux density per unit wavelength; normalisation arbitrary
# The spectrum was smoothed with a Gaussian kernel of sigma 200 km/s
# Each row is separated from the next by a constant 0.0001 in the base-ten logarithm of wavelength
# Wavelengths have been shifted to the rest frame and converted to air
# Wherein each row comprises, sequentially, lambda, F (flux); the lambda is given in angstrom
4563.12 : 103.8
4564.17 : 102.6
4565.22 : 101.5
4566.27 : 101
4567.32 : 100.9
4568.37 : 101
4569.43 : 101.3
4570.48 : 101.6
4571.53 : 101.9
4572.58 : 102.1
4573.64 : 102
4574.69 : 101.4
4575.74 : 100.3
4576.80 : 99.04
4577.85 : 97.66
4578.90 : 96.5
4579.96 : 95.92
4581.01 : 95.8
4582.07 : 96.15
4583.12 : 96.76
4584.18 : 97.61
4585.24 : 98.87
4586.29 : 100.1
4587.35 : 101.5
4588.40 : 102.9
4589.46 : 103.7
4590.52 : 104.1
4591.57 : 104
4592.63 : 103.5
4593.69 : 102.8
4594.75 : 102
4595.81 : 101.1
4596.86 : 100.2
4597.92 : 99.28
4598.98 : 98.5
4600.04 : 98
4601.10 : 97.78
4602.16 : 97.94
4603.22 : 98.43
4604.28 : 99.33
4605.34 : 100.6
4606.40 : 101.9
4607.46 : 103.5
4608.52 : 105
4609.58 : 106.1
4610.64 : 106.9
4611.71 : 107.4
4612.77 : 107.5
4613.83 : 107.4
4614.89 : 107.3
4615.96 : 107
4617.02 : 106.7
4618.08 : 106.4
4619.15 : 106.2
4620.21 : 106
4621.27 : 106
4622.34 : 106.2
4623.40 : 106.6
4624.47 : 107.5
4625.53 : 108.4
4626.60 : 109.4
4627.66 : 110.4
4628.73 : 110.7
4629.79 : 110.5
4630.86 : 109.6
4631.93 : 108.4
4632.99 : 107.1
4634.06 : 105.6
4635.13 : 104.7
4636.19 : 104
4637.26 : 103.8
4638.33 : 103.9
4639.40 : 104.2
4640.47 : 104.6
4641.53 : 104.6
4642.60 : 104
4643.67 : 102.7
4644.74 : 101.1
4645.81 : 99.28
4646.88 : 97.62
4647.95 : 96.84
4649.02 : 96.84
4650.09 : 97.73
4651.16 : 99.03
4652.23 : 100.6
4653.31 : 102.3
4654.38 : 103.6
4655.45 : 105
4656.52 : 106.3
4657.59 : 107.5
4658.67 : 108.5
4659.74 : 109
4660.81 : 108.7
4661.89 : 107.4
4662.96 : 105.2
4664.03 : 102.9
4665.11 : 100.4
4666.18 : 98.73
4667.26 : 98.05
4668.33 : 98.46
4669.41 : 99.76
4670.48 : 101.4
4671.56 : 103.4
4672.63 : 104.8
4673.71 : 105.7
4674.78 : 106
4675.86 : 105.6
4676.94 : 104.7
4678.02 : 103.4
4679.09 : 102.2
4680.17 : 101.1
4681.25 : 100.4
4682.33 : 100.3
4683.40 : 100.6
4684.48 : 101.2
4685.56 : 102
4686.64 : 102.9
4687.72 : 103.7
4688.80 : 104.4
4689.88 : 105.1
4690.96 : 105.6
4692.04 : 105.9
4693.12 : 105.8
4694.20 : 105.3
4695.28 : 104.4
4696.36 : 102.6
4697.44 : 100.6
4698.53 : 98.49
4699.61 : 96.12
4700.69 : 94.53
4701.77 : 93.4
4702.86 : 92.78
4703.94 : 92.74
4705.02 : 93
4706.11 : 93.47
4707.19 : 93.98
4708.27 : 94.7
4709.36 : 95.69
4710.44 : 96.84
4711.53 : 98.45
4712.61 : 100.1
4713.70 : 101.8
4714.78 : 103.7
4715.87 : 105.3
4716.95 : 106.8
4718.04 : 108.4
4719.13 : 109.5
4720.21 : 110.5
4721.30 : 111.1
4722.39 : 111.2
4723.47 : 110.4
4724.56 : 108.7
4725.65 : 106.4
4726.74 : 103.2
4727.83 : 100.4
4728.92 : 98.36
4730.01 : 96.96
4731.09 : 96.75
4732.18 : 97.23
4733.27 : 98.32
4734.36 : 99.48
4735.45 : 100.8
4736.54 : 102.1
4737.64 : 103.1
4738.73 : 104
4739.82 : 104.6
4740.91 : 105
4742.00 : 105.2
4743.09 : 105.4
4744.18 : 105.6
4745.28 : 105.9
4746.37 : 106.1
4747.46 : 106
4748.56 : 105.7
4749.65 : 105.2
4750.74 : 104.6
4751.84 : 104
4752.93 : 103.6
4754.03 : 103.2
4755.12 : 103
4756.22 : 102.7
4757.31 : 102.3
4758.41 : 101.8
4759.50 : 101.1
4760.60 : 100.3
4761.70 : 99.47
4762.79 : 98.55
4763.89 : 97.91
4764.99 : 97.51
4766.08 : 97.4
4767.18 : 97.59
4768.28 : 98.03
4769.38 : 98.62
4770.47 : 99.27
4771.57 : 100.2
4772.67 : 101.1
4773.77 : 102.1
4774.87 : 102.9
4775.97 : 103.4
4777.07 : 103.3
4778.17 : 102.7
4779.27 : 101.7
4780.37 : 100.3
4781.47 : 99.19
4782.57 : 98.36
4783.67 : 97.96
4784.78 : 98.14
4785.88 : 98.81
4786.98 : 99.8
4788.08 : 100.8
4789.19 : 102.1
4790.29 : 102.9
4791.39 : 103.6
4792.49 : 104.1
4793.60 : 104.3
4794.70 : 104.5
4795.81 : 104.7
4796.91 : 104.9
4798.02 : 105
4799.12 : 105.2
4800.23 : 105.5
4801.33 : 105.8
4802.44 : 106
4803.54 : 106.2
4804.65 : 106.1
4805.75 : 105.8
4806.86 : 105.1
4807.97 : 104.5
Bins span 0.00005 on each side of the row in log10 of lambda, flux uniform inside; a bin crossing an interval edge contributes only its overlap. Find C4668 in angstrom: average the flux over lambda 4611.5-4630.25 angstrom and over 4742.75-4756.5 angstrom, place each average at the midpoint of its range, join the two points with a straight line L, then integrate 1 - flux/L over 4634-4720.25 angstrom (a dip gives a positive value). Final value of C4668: 3.6 angstrom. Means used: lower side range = 108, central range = 102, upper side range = 105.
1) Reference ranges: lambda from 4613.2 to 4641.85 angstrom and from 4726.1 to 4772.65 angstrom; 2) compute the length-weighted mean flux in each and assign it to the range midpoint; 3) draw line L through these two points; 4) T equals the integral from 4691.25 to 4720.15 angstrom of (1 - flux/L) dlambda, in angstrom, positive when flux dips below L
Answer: 0.96 angstrom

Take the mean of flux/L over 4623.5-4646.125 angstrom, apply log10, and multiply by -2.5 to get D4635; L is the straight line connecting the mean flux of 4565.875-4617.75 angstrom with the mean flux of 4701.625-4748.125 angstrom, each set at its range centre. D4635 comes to -0.046 mag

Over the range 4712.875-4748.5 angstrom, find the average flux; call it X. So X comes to 104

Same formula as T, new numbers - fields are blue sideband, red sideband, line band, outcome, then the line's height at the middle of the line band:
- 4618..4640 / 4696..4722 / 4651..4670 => 0.1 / 104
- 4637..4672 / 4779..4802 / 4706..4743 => -0.1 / 102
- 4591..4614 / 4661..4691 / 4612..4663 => -1.4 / 102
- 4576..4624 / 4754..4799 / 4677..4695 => -0.3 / 102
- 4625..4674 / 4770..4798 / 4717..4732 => -0.4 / 103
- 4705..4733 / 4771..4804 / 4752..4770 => 0.4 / 102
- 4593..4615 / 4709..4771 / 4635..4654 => 0.2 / 102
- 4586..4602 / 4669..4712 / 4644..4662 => -0.3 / 101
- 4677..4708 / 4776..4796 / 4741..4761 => -0.6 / 101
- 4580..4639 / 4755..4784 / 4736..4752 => -0.6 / 101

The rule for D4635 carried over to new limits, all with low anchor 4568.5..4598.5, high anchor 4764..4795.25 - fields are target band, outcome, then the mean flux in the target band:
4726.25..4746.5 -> -0.01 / 102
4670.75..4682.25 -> -0.03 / 103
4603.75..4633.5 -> -0.07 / 107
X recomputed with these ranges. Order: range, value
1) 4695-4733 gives 101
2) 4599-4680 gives 104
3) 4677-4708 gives 100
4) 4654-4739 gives 102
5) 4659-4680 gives 103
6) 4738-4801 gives 102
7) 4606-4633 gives 107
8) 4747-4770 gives 101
